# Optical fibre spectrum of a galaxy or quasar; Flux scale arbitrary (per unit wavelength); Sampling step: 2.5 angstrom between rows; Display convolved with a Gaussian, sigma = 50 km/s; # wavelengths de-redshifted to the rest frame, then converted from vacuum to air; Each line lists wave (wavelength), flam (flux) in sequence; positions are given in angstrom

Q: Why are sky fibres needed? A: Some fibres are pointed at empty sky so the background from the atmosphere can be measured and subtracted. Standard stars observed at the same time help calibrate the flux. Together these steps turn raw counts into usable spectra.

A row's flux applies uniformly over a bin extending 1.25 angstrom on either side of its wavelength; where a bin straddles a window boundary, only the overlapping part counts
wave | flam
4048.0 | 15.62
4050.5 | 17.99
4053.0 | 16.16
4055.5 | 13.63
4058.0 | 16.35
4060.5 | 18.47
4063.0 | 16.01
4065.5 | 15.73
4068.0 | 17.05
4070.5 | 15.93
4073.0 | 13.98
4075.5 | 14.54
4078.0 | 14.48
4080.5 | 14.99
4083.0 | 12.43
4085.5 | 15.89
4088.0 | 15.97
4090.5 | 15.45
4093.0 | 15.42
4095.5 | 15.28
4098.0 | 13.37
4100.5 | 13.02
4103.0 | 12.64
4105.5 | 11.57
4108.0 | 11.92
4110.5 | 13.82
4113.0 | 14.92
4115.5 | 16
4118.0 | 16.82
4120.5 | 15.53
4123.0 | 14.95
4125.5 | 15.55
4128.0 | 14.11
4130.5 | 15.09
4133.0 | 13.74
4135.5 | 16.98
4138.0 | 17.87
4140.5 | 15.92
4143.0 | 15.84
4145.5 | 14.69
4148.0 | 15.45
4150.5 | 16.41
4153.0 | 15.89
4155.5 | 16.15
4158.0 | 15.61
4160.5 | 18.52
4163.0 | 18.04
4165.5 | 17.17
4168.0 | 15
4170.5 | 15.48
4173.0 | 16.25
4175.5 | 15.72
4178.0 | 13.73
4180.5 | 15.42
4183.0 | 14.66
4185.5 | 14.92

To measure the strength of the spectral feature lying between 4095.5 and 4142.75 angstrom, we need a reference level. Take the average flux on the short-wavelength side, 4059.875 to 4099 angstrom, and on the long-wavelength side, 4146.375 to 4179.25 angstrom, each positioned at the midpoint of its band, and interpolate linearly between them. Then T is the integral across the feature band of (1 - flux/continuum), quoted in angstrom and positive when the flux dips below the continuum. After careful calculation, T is 2.94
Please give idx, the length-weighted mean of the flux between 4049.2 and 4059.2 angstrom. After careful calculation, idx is 16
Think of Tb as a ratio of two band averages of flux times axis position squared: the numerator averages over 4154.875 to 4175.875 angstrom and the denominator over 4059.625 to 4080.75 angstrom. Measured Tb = 1.10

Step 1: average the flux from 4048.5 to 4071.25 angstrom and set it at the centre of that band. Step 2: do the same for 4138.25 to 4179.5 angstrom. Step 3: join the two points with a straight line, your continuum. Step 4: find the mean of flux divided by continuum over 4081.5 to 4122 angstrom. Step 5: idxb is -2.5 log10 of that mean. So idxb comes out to 0.13 mag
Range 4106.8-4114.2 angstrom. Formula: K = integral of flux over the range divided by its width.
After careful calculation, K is 13.6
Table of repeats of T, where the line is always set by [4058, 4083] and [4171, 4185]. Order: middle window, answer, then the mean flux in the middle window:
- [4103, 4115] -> 1.7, 13.2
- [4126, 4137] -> 0.2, 15.1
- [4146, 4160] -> -0.7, 16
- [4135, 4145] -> -0.8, 16.5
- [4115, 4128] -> -0.2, 15.6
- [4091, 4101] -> 0.7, 14.5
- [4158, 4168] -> -1.3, 17.3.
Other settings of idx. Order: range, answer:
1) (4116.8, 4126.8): 15.7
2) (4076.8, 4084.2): 14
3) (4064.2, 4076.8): 15.4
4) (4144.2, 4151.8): 15.5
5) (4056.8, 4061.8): 17.4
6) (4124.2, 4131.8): 14.9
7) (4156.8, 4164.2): 17.4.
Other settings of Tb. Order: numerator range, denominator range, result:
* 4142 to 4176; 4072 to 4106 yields 1.17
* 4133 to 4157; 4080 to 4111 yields 1.17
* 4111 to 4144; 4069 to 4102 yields 1.08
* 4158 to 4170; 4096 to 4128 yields 1.22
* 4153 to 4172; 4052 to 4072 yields 1.07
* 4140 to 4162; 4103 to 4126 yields 1.13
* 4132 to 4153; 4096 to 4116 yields 1.21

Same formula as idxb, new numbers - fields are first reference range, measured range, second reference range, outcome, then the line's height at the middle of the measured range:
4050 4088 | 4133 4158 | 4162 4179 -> -0.01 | 15.8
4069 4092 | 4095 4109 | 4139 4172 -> 0.18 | 15.3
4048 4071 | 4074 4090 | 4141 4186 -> 0.10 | 16.2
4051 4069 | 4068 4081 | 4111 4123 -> 0.08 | 16.1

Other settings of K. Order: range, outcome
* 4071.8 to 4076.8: 14.3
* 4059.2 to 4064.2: 17.2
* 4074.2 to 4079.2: 14.5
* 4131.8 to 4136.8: 15.4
